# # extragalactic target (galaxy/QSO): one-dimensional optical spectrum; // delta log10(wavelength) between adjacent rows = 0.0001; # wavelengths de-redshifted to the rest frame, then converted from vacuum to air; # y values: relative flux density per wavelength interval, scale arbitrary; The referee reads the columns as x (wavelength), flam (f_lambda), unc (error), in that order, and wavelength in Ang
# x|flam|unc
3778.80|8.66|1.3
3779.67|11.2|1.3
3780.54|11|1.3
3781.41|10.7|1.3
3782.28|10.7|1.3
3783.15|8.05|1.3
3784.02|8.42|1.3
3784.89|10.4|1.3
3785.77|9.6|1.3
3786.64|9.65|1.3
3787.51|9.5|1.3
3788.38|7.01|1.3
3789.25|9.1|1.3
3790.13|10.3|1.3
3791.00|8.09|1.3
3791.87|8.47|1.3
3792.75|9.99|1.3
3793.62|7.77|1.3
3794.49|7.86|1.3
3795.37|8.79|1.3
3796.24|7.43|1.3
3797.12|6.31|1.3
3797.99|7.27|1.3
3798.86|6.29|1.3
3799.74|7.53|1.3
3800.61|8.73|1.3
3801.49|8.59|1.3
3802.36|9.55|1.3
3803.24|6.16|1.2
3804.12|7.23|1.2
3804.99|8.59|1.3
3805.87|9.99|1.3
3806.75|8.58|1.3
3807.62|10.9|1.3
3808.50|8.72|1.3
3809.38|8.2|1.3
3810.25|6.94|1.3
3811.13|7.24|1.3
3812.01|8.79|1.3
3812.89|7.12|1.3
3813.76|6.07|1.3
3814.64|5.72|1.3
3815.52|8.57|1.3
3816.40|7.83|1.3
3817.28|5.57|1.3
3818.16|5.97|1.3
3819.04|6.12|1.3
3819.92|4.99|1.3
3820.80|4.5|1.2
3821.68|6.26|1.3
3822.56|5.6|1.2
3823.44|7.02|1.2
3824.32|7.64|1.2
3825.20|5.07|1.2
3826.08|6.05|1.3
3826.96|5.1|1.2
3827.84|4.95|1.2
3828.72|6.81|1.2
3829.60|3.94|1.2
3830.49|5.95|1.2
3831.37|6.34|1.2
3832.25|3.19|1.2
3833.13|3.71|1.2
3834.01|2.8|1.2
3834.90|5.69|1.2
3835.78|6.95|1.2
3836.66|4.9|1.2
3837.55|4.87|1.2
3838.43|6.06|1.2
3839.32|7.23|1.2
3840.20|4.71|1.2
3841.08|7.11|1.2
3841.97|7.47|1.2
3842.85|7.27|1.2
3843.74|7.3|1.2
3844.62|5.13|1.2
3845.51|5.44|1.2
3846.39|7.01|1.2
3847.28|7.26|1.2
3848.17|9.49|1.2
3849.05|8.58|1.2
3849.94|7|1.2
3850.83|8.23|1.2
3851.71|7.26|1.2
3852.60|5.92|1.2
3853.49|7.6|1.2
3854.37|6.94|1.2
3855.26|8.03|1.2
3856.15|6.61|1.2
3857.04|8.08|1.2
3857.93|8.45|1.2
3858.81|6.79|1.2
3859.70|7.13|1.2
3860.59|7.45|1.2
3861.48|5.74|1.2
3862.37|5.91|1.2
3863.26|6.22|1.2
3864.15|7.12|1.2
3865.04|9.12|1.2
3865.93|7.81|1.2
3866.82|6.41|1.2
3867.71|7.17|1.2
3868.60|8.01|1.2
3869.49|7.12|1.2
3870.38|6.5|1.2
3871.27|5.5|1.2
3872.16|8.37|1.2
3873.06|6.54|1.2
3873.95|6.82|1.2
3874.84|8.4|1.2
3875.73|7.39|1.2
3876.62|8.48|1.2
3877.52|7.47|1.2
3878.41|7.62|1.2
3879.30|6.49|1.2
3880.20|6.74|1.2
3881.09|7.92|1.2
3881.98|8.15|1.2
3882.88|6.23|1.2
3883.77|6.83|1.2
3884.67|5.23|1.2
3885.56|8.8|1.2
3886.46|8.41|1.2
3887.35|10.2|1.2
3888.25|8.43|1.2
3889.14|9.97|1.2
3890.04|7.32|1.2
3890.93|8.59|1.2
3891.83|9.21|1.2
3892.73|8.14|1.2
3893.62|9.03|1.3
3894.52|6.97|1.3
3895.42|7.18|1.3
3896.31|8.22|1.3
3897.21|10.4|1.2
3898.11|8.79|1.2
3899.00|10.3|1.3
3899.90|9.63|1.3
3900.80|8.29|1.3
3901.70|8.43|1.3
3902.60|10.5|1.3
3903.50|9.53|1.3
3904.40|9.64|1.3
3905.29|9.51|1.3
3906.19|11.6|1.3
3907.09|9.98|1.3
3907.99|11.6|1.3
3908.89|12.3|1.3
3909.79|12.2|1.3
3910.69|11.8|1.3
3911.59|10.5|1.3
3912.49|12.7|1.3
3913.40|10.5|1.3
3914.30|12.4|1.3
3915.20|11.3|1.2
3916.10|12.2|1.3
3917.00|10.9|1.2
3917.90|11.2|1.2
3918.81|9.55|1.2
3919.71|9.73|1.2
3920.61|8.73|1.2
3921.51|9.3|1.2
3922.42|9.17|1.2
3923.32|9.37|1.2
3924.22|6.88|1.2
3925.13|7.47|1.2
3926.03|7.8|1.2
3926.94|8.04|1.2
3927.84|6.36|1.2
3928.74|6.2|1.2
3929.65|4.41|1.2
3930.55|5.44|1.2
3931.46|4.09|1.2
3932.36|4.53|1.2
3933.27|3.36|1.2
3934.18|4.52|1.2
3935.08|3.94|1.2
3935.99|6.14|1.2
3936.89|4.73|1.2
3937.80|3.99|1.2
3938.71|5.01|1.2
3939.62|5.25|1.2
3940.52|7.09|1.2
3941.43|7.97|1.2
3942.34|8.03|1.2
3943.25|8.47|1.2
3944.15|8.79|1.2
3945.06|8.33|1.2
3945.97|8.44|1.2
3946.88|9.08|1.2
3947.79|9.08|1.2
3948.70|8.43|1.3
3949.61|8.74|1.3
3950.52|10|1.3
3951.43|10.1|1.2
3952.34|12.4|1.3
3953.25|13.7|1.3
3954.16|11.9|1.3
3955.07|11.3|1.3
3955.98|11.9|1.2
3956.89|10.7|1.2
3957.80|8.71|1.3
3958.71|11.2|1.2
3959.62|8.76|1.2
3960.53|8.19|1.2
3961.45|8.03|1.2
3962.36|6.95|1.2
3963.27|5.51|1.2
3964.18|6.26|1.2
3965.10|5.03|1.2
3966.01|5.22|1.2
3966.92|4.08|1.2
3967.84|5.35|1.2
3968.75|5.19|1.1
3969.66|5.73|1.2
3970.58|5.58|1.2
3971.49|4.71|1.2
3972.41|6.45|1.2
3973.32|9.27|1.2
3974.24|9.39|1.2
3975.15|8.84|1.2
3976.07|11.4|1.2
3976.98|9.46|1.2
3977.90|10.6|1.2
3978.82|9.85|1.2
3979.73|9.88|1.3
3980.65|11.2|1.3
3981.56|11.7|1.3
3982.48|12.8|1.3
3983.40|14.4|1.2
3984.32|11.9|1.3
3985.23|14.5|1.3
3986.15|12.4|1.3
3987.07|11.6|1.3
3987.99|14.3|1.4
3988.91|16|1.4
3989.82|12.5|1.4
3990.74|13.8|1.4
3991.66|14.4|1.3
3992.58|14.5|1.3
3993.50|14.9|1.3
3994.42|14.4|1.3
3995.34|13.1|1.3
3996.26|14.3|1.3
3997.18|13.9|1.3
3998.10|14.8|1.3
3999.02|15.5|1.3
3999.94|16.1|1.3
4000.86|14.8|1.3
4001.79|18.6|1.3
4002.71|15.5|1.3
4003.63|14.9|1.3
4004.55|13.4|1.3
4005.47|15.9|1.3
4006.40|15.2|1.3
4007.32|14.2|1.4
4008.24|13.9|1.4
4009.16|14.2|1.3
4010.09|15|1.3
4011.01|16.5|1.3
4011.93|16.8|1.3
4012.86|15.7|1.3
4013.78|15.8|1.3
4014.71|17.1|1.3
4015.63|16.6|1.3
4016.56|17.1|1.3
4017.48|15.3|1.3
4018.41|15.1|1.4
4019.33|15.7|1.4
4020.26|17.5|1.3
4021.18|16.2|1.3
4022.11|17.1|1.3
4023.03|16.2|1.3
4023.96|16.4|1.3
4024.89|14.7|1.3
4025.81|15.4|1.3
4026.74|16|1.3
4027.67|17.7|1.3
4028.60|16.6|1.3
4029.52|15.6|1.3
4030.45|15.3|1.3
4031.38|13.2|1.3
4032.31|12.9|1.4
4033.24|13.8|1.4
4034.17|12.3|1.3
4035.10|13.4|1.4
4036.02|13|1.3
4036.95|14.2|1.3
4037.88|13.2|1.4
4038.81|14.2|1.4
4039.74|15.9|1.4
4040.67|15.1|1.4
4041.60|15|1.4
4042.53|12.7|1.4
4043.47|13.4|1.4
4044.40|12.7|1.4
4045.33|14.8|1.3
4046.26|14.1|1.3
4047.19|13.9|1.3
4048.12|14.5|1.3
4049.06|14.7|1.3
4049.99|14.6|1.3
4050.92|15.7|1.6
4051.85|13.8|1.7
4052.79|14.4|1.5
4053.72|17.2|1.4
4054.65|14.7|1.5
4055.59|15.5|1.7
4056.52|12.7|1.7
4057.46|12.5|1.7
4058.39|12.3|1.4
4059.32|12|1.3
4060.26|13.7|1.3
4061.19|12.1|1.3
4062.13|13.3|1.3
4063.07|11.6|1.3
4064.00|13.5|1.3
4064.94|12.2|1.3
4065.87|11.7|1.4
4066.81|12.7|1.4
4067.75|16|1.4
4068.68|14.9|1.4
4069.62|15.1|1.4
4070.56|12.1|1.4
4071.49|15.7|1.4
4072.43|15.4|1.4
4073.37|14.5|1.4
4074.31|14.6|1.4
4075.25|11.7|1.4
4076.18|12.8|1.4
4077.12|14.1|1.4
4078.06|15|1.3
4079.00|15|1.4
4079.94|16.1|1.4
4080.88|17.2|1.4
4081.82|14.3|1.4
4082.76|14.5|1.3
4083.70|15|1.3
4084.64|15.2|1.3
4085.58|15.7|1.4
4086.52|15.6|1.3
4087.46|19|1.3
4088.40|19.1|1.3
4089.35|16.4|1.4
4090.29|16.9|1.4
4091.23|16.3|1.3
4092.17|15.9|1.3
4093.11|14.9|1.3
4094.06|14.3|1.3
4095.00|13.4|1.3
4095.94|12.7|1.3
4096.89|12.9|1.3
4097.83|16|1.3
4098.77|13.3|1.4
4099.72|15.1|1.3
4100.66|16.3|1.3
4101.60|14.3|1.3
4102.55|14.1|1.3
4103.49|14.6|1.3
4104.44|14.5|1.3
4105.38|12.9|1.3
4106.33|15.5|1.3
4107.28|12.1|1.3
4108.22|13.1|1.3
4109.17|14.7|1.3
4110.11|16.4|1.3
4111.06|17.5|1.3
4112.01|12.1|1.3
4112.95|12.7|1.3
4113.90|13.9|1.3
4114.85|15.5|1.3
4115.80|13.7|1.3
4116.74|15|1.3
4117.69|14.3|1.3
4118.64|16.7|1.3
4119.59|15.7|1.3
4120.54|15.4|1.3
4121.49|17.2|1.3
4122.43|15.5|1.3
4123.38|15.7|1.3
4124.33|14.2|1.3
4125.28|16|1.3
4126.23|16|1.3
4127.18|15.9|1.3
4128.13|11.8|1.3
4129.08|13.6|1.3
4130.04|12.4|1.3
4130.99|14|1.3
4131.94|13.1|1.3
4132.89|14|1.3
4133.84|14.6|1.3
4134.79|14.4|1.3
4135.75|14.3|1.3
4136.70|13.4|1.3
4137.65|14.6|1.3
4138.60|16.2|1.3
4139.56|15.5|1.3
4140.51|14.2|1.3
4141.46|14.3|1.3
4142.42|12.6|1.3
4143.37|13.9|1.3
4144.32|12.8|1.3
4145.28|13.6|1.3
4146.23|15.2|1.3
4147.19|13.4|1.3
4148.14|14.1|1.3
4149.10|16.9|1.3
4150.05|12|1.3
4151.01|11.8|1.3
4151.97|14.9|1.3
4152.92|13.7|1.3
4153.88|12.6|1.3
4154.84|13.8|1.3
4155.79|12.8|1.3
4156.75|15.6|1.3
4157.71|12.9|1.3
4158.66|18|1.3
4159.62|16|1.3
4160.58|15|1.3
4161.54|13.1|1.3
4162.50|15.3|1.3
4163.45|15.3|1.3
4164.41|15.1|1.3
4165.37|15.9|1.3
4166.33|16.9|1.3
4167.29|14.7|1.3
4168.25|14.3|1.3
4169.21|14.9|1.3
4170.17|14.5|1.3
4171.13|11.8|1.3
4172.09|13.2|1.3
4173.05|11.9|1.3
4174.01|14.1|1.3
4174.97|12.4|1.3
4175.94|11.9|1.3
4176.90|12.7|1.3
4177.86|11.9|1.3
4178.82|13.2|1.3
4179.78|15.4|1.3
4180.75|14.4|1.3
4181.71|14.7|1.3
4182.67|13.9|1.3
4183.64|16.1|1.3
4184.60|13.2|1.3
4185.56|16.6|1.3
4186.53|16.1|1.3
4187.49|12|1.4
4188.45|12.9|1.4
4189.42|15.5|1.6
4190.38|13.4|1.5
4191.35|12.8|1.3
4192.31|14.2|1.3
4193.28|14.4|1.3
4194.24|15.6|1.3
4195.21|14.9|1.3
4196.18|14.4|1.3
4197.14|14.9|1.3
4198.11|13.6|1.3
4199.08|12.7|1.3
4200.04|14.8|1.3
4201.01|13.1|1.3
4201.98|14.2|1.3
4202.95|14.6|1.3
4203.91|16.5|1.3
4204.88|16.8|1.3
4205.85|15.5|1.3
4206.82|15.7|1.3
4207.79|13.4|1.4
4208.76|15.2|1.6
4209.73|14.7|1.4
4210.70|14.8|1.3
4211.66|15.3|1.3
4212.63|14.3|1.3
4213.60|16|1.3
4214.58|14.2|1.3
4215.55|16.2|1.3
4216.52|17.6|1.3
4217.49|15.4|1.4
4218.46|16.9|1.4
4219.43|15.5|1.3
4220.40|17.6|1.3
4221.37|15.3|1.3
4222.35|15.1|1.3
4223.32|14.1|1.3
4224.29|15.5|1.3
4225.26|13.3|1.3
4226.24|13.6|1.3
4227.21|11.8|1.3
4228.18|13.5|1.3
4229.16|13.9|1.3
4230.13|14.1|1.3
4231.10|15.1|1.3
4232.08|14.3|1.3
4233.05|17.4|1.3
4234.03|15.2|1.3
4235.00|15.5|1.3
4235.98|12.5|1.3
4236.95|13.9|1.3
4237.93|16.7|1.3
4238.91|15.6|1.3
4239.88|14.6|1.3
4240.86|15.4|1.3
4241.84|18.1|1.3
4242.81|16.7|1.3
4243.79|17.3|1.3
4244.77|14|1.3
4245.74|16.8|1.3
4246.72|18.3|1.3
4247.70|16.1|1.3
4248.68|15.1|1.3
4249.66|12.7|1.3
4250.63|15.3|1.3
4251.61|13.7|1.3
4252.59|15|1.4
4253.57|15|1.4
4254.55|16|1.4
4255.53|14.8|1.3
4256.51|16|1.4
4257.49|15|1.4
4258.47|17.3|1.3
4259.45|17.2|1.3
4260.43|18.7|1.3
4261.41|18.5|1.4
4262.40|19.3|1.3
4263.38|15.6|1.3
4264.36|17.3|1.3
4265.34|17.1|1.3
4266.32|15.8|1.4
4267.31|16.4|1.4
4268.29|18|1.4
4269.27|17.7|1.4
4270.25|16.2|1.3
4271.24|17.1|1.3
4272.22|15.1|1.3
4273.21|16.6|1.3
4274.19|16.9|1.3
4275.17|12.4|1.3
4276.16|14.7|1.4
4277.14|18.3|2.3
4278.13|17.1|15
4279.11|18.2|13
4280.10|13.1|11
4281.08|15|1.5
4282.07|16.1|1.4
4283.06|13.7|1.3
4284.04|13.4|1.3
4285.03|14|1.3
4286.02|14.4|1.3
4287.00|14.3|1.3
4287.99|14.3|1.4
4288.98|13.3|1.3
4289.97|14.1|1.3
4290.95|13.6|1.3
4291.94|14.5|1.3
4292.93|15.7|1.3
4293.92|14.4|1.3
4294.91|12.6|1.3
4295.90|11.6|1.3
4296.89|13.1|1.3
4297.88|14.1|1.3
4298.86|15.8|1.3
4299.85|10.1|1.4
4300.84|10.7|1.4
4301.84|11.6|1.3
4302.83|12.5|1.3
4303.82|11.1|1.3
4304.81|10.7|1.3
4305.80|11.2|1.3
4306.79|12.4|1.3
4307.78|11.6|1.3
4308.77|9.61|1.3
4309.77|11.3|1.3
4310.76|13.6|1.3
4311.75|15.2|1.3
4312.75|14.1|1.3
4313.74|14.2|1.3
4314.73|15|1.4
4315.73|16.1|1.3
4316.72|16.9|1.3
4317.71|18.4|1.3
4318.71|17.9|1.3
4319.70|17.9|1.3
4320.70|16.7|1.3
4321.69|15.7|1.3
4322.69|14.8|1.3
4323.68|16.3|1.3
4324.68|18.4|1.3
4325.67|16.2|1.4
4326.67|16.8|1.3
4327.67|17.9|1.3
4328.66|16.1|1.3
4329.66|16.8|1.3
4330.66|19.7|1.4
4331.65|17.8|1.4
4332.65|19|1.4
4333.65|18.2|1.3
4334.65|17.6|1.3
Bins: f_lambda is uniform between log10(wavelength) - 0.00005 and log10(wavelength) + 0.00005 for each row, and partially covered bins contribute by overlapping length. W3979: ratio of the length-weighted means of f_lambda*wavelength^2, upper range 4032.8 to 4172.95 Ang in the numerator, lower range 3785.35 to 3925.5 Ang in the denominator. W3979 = 2.07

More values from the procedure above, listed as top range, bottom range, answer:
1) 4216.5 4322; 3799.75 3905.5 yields 2.53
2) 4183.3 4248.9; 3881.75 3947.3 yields 2.08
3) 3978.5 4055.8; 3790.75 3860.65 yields 2.33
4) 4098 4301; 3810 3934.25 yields 2.29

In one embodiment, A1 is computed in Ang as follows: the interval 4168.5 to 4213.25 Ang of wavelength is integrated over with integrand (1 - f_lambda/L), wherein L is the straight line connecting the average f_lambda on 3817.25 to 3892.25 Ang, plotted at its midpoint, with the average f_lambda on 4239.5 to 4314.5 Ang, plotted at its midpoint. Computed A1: -3.38 Ang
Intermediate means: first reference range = 6.81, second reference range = 14.8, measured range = 14.2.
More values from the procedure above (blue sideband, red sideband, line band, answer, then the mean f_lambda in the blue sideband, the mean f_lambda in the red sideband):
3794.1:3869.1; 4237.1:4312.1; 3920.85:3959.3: 4.3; 6.87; 14.9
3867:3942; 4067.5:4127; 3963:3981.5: 5.3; 8.17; 15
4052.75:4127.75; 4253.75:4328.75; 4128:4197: 3.1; 14.6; 15.1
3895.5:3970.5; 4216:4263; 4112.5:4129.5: -2.8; 8.48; 15.6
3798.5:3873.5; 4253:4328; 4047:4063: -4.7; 6.83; 15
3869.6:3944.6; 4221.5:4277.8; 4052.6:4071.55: -3.2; 8.21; 15.7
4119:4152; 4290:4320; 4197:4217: -1.3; 14.4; 13.6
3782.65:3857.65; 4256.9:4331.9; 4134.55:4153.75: -2.2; 7.14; 15.2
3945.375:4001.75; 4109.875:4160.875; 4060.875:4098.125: -4.3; 10.6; 14.5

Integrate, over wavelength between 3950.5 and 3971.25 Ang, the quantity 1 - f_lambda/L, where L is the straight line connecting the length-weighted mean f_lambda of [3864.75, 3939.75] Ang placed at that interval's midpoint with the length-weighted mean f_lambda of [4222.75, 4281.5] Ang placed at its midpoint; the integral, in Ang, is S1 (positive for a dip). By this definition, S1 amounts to 2.5 Ang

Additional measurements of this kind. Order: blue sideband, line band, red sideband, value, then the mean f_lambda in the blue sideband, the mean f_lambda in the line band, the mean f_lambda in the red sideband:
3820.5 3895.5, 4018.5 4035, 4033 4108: -3.3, 6.91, 15.4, 14.4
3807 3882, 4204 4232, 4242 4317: -2.7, 6.76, 15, 14.8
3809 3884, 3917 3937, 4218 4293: 3.3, 6.68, 6.99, 15.5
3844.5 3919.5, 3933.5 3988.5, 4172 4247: 7.1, 8.43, 8.7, 14.7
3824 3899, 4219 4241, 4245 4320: -1.3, 7.05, 14.7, 14.9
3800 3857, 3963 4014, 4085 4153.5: -3.7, 6.75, 12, 14.6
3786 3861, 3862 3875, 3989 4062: 2.5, 7.07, 7.11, 14.8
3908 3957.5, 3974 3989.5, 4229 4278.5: -3.2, 8.66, 11.8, 16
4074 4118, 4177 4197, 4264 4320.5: 0.6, 14.8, 14.3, 14.5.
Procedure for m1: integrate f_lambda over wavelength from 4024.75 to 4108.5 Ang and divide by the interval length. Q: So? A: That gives 14.4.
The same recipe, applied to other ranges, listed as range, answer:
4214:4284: 15.7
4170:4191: 13.7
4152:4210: 14.3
